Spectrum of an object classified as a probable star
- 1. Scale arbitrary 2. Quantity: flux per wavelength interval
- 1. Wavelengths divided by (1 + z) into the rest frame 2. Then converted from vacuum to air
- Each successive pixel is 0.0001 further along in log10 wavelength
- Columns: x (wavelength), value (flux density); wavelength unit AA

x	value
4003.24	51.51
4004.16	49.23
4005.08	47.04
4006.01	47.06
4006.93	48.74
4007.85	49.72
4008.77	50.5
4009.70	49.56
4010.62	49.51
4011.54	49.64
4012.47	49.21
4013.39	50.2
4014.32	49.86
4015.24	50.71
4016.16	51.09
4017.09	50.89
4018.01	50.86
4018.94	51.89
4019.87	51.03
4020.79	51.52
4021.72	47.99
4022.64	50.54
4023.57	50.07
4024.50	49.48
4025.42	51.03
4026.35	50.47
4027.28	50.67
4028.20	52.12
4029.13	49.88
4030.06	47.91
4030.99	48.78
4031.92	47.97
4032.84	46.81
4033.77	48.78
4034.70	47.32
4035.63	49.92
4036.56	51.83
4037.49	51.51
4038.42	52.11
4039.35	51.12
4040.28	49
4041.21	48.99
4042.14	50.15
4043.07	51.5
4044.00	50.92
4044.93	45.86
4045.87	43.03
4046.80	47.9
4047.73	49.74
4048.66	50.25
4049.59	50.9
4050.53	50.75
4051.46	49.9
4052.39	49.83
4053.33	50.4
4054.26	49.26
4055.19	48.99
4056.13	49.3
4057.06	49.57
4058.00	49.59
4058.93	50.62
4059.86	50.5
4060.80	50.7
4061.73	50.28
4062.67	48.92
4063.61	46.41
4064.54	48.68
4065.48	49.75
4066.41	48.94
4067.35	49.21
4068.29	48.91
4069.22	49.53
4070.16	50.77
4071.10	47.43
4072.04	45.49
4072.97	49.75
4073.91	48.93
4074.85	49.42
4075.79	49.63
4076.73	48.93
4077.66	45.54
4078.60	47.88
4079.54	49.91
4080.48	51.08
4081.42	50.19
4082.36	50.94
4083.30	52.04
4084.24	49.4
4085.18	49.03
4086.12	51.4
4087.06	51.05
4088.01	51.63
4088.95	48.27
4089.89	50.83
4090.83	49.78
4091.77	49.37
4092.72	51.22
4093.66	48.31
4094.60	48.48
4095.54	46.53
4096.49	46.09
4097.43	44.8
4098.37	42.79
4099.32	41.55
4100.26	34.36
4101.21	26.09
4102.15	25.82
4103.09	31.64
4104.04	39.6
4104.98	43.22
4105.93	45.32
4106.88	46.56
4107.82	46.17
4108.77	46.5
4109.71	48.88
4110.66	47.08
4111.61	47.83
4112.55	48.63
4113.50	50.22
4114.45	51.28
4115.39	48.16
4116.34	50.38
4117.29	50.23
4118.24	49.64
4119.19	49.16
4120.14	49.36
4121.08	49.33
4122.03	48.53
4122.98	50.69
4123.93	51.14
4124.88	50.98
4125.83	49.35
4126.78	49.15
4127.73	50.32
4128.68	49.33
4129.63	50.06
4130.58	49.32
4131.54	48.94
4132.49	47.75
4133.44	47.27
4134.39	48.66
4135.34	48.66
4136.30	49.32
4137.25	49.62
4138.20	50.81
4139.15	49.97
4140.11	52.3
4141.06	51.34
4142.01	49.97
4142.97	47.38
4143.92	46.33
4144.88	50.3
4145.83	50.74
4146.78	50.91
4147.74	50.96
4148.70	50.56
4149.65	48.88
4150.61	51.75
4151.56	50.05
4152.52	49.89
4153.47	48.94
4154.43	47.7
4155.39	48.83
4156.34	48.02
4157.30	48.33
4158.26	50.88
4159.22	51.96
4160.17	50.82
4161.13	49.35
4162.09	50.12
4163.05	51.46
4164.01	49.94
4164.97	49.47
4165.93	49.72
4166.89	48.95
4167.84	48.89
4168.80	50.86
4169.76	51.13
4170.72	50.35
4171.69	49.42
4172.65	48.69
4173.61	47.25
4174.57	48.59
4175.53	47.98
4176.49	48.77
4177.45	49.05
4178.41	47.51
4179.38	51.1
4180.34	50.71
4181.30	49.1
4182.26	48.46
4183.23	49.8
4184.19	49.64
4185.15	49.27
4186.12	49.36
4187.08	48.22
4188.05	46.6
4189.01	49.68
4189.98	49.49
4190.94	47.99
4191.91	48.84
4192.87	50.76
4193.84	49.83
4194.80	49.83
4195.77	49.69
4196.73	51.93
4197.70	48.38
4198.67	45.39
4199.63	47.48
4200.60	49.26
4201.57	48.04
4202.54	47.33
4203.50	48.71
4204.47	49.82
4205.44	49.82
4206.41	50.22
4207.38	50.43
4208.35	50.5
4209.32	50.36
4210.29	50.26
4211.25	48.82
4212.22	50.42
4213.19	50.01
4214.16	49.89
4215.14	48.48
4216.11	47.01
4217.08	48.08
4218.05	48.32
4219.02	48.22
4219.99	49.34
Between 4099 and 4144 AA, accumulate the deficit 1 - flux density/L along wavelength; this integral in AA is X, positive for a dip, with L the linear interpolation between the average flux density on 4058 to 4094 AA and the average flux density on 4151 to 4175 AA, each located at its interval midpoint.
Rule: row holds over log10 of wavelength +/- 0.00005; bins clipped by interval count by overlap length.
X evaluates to 2.32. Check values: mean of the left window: 49.5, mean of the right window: 49.6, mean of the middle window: 47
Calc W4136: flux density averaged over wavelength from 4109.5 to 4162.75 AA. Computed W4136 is 49.6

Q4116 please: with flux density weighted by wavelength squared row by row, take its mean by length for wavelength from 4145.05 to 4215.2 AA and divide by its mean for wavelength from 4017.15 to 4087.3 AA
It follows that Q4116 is 1.06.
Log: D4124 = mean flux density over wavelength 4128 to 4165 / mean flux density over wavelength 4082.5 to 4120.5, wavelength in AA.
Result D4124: 1.07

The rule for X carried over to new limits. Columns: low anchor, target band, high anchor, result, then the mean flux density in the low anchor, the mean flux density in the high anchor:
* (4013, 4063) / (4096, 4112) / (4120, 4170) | 2.69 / 49.8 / 49.7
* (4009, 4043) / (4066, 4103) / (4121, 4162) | 2.08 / 50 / 49.7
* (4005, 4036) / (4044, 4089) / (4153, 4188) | 0.24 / 49.7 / 49.4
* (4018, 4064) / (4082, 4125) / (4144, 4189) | 2.51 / 49.7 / 49.5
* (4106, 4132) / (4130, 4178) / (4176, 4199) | -0.40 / 49.1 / 49.2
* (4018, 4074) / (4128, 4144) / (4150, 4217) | 0.03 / 49.5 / 49.3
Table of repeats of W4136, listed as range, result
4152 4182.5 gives 49.5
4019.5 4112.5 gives 48.1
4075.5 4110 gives 45.9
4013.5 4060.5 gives 49.8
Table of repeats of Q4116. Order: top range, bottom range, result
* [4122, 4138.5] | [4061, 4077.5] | 1.04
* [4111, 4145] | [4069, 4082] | 1.04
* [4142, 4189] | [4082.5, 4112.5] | 1.13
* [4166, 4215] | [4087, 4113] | 1.16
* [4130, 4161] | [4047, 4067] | 1.04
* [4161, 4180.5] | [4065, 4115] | 1.10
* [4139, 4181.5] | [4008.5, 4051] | 1.06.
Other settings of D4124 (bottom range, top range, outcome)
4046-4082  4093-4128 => 0.93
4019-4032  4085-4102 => 0.91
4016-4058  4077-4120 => 0.94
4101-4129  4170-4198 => 1.06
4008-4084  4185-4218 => 0.99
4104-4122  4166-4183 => 1.03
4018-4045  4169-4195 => 0.98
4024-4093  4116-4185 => 1.00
